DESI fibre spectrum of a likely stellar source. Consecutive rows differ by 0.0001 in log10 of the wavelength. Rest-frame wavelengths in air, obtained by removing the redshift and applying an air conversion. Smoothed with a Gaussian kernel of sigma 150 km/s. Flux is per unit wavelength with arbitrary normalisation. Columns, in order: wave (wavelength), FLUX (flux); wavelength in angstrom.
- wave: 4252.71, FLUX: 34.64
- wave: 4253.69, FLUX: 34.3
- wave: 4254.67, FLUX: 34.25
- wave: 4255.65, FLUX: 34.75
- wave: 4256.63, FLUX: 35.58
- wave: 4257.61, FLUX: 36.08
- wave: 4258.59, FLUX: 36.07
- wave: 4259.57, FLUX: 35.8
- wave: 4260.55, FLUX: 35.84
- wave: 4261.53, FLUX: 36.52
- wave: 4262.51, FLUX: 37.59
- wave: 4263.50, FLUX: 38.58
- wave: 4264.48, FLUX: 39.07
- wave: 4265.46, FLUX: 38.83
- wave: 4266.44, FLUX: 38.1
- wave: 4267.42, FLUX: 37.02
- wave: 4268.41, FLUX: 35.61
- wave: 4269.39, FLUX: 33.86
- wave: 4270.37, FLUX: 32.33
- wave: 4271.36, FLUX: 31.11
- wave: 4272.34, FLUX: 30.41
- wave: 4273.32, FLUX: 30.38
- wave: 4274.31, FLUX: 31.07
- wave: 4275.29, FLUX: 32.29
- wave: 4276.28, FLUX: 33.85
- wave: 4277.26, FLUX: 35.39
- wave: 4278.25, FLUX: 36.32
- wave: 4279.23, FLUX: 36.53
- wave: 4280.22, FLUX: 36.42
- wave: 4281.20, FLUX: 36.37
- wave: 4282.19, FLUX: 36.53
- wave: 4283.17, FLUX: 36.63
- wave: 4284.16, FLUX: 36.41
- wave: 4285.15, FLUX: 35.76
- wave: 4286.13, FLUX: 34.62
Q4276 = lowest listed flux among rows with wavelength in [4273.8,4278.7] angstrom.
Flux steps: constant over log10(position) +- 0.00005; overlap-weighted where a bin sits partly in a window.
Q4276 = 31.07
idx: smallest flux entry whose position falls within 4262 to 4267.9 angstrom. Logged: 37.02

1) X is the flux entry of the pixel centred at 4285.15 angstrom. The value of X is 35.76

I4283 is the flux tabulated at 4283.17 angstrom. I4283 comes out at 36.63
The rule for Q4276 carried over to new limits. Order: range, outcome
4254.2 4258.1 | 34.25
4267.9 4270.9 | 32.33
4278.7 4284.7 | 36.37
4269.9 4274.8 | 30.38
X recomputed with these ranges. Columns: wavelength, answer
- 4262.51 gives 37.59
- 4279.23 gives 36.53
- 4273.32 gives 30.38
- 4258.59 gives 36.07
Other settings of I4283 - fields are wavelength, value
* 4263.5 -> 38.58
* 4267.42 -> 37.02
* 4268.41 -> 35.61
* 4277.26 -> 35.39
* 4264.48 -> 39.07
